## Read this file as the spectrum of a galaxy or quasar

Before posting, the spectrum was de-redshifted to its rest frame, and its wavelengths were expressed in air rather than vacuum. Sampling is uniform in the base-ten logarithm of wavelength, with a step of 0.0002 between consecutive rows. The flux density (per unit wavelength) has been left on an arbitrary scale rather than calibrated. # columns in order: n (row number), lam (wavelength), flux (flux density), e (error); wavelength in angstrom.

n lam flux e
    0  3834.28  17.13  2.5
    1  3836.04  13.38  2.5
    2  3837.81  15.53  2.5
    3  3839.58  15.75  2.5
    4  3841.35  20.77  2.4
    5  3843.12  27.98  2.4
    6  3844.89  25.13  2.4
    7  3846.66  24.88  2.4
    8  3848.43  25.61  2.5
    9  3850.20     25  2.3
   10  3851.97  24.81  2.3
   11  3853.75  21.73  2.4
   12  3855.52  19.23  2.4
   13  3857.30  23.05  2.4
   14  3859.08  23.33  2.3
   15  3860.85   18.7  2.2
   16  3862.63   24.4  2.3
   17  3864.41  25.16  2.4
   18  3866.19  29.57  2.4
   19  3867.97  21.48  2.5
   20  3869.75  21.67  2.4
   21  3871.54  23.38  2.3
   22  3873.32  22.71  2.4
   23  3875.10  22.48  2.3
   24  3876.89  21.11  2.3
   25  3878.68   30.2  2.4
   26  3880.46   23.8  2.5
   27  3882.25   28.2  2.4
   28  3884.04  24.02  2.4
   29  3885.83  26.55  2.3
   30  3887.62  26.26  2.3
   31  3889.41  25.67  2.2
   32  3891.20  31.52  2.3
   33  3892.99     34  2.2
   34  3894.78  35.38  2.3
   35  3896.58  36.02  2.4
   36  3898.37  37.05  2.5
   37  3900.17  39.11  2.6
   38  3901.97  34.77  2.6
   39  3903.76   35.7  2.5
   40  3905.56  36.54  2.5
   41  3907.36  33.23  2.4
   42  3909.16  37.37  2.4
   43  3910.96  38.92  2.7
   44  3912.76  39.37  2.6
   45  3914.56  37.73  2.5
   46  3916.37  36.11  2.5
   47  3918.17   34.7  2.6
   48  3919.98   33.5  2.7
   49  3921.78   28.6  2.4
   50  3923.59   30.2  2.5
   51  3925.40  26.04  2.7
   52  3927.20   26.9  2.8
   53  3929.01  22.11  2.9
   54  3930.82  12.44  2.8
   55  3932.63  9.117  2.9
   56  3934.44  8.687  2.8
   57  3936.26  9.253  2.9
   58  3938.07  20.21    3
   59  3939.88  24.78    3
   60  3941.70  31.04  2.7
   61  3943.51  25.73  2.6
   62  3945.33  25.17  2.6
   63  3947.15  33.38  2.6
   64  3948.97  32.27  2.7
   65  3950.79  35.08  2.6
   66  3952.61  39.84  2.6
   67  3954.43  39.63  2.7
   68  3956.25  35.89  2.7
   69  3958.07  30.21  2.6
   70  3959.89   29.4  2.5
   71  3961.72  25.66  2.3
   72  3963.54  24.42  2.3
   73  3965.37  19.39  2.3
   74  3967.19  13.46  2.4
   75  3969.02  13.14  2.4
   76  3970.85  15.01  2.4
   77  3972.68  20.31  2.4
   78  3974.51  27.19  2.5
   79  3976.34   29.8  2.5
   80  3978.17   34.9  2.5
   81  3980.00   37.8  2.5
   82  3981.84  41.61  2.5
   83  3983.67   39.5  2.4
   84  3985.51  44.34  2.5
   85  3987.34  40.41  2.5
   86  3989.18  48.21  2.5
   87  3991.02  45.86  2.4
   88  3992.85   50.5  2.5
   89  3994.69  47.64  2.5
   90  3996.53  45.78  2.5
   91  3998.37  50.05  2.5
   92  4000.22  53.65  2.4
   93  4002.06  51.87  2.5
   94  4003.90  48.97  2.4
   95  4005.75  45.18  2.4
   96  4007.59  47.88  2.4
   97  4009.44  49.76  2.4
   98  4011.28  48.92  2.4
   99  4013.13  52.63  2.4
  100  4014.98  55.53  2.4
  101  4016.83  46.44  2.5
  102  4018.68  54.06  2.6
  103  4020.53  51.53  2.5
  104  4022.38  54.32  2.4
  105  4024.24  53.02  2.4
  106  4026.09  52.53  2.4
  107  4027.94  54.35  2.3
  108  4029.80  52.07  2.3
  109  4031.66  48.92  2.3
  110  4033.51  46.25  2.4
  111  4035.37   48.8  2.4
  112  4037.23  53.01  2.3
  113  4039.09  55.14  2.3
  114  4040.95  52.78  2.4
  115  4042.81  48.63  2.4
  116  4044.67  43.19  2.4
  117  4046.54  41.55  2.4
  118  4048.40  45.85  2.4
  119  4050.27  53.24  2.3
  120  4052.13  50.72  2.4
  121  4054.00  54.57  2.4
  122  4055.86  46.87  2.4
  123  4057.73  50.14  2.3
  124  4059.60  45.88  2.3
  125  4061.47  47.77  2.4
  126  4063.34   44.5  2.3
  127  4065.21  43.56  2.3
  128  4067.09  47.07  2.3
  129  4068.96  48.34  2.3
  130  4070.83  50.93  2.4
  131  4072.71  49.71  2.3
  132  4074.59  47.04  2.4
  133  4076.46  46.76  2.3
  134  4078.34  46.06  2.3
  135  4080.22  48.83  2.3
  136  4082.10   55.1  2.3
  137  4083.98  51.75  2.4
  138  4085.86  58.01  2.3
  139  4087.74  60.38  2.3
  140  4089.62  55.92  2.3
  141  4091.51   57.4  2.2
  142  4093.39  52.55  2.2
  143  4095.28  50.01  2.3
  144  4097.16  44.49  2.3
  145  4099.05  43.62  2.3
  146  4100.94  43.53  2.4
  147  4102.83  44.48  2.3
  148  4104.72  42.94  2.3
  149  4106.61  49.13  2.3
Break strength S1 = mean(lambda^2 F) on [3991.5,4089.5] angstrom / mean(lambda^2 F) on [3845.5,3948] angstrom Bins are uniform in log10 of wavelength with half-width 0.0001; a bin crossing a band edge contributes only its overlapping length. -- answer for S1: 2.0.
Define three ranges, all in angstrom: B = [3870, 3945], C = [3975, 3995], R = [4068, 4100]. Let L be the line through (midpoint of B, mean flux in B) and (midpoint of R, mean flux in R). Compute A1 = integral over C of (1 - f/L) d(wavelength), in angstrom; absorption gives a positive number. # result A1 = -1.6 angstrom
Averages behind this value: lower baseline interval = 28.2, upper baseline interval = 51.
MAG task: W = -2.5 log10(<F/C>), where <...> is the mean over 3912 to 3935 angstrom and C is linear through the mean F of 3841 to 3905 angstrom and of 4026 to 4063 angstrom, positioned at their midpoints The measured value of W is 0.23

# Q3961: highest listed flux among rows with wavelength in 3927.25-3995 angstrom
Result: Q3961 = 50.5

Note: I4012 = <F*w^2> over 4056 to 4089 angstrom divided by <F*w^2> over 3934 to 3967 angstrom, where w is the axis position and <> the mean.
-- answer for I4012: 1.94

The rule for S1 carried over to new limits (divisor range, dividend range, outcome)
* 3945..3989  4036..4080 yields 1.65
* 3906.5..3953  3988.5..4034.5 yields 1.87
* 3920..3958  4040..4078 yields 1.95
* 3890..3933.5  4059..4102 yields 1.69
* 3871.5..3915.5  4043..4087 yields 1.69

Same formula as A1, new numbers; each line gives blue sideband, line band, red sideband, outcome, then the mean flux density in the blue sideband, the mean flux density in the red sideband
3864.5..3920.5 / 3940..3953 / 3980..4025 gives 2.8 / 30.8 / 48.4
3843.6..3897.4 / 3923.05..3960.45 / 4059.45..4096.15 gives 9.1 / 25.5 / 50.5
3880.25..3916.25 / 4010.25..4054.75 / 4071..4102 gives -5.0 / 33.3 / 50.7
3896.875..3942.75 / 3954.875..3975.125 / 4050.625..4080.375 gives 6.6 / 29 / 48.1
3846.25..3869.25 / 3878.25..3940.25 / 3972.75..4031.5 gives 4.4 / 23.6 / 46.6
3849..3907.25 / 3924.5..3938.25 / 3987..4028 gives 7.5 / 27.4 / 50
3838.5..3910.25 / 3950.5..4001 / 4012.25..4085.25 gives 7.0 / 27.1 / 49.8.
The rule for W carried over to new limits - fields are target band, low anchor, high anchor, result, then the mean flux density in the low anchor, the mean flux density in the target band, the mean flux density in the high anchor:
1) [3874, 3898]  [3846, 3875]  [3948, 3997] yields -0.10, 23.4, 28.3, 33.5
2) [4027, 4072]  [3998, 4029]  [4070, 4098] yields 0.06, 51.2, 48.9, 51.7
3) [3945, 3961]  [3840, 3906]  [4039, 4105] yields 0.07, 26.8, 33.6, 49.1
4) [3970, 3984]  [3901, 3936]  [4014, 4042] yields 0.34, 29.2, 30.5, 51.9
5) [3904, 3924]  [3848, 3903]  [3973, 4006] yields -0.10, 26.7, 35.2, 43.1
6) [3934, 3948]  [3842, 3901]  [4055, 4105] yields 0.44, 26.3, 22.7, 49.1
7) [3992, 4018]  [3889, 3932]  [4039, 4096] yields -0.16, 32.5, 49.7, 49.9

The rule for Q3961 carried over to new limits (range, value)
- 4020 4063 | 55.14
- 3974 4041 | 55.53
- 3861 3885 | 30.2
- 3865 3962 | 39.84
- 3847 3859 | 25.61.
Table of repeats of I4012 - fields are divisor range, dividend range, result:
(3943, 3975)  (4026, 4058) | 1.93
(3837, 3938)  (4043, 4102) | 2.03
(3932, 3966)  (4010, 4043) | 2.03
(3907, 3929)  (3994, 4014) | 1.56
